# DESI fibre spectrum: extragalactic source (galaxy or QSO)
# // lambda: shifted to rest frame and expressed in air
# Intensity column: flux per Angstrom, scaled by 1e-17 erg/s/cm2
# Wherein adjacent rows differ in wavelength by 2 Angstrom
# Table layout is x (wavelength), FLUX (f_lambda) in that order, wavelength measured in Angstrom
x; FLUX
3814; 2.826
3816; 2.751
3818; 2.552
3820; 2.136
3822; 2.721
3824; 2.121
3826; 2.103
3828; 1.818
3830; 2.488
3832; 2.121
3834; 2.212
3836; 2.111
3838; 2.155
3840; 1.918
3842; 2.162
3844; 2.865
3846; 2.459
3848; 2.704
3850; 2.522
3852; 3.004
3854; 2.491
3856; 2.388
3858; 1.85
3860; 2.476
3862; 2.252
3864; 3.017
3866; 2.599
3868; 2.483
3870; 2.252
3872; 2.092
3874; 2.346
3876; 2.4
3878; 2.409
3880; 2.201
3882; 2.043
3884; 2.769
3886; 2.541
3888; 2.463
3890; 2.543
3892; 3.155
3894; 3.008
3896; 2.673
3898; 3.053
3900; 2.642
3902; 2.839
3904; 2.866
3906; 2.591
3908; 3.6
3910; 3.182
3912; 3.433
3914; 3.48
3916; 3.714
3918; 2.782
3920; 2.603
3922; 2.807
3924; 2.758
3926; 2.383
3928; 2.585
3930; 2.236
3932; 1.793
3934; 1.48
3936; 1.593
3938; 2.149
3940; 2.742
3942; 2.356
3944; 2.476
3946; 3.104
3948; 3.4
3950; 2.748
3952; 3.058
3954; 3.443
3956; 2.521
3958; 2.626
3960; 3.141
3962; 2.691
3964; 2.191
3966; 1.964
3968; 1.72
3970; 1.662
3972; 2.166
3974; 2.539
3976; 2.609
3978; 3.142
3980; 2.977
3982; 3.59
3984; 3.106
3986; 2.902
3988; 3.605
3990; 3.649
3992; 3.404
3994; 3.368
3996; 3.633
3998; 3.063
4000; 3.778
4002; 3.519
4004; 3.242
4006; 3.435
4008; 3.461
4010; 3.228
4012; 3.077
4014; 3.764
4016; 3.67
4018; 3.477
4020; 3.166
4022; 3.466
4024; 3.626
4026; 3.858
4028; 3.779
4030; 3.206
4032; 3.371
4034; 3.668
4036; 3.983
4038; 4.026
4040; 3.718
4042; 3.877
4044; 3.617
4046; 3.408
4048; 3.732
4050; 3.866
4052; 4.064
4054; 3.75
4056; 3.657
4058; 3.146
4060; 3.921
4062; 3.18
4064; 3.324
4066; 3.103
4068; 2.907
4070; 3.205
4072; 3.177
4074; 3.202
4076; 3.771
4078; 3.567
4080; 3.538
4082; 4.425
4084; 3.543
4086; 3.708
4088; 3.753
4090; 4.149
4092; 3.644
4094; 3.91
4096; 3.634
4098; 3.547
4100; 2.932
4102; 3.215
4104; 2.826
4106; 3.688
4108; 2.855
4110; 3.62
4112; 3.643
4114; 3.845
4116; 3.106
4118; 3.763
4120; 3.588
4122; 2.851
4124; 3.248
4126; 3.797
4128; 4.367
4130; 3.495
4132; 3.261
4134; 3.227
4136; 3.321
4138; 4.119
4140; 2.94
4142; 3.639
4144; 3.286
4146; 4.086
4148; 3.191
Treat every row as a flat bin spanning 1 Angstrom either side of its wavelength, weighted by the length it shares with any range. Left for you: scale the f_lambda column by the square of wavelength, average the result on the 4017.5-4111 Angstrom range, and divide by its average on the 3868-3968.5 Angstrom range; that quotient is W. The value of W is 1.45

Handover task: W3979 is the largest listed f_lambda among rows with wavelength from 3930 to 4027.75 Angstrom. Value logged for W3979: 3.858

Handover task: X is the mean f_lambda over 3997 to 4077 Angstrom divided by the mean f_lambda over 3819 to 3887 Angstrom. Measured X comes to 1.5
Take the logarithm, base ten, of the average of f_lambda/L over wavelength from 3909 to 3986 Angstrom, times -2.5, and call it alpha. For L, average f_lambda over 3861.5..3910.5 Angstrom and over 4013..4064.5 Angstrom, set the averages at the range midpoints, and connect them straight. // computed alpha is 0.14 mag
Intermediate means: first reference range 2.64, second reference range 3.63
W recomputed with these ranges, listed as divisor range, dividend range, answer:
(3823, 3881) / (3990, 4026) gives 1.59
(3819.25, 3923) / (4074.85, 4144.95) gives 1.55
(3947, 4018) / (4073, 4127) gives 1.23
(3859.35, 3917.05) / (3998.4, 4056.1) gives 1.41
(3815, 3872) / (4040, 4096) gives 1.70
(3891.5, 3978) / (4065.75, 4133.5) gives 1.43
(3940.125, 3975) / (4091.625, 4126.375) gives 1.43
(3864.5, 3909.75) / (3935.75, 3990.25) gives 1.07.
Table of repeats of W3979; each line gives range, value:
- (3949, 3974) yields 3.443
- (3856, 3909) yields 3.6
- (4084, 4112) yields 4.149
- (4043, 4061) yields 4.064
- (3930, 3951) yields 3.4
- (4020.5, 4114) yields 4.425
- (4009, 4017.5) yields 3.764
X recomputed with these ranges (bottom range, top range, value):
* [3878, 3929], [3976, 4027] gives 1.20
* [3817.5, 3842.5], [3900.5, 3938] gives 1.23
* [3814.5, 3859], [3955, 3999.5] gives 1.21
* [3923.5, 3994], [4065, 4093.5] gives 1.34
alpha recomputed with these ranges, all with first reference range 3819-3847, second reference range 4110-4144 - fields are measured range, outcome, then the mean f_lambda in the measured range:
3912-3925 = -0.17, 3.06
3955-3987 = 0.10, 2.6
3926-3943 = 0.25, 2.13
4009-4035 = -0.14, 3.49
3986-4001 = -0.18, 3.46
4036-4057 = -0.19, 3.78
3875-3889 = 0.02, 2.4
